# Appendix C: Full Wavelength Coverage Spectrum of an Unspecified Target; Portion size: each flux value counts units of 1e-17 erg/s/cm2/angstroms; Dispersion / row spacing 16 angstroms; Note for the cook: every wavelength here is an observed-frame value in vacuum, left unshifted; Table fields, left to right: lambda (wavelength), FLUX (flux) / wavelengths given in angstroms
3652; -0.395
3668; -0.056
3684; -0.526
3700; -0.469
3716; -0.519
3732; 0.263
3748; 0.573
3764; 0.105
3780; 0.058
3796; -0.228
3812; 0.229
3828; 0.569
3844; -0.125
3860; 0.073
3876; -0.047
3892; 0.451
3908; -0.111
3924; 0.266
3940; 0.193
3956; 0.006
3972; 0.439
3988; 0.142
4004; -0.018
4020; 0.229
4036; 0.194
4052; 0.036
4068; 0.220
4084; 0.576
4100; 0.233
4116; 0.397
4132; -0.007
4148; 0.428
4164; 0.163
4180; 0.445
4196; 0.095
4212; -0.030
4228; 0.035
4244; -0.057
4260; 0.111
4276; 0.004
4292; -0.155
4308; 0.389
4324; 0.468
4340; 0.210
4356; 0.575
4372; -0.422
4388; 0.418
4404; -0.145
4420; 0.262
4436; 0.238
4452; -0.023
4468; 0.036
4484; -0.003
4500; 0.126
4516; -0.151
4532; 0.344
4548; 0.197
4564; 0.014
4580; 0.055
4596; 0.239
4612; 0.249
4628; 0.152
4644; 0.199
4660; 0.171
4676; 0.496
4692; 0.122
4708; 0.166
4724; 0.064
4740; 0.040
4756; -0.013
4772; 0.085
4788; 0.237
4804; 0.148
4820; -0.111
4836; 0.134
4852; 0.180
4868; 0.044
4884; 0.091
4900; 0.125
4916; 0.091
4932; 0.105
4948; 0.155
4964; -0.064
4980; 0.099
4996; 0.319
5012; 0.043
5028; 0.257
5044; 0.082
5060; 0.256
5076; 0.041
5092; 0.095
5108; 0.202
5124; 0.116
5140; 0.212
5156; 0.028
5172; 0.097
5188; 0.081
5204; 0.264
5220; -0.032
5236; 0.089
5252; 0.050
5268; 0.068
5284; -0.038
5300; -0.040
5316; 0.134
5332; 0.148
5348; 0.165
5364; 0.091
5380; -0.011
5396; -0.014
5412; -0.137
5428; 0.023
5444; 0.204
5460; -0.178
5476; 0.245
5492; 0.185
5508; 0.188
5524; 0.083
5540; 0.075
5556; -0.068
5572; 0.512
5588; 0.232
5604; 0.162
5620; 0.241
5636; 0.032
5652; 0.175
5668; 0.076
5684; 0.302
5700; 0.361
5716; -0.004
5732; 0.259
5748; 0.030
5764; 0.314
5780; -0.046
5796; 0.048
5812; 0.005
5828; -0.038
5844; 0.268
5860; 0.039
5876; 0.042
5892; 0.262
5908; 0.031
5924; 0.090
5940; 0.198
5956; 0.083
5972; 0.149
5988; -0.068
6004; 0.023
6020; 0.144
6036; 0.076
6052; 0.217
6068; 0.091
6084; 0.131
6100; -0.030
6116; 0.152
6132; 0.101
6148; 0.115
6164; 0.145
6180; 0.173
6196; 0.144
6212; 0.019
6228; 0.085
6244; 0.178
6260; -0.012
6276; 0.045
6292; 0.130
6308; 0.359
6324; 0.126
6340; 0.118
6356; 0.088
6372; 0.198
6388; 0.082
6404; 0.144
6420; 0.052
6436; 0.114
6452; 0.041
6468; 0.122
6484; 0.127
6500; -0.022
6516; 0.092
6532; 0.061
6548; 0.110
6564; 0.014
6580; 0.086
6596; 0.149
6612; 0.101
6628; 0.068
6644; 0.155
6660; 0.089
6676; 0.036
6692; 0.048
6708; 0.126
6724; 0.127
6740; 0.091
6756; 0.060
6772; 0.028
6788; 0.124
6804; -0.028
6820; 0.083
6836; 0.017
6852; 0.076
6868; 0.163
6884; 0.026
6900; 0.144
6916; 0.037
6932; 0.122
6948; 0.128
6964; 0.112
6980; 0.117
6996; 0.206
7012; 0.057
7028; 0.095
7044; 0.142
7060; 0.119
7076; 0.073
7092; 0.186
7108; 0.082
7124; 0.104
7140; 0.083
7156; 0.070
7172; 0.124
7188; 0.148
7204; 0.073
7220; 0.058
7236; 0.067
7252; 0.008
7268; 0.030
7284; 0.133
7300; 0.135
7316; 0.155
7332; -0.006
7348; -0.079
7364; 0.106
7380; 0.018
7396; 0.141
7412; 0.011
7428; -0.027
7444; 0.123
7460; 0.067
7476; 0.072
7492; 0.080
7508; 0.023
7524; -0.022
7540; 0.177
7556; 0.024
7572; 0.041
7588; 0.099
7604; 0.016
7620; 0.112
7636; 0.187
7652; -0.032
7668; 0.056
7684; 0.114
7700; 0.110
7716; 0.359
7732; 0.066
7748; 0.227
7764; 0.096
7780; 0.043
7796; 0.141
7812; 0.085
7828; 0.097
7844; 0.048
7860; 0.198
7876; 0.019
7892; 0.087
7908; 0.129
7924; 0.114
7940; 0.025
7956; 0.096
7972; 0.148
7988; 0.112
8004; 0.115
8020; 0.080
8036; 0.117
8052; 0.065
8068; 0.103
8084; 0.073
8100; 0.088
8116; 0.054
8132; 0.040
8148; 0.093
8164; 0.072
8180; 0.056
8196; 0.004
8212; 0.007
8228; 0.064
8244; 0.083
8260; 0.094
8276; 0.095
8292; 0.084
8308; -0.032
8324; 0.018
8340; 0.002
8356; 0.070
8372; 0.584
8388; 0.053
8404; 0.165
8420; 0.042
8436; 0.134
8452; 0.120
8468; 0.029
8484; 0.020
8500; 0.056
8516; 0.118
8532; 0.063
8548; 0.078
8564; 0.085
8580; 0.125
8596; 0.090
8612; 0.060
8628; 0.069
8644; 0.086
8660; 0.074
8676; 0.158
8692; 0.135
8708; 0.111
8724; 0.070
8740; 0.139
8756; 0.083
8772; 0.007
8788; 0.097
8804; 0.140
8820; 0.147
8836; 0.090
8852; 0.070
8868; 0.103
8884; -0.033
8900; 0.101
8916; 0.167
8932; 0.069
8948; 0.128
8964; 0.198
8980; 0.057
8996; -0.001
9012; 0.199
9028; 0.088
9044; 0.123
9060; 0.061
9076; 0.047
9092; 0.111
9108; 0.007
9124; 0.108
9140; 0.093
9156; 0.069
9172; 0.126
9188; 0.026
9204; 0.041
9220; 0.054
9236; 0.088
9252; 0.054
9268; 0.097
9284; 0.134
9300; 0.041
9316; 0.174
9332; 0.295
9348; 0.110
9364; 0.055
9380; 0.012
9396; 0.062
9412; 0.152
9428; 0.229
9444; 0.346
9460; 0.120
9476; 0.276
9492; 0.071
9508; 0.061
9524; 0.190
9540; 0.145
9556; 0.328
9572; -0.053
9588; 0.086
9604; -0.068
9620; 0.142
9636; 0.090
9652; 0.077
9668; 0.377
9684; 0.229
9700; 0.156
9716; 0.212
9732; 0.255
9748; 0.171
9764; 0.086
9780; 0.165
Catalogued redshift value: 1.25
